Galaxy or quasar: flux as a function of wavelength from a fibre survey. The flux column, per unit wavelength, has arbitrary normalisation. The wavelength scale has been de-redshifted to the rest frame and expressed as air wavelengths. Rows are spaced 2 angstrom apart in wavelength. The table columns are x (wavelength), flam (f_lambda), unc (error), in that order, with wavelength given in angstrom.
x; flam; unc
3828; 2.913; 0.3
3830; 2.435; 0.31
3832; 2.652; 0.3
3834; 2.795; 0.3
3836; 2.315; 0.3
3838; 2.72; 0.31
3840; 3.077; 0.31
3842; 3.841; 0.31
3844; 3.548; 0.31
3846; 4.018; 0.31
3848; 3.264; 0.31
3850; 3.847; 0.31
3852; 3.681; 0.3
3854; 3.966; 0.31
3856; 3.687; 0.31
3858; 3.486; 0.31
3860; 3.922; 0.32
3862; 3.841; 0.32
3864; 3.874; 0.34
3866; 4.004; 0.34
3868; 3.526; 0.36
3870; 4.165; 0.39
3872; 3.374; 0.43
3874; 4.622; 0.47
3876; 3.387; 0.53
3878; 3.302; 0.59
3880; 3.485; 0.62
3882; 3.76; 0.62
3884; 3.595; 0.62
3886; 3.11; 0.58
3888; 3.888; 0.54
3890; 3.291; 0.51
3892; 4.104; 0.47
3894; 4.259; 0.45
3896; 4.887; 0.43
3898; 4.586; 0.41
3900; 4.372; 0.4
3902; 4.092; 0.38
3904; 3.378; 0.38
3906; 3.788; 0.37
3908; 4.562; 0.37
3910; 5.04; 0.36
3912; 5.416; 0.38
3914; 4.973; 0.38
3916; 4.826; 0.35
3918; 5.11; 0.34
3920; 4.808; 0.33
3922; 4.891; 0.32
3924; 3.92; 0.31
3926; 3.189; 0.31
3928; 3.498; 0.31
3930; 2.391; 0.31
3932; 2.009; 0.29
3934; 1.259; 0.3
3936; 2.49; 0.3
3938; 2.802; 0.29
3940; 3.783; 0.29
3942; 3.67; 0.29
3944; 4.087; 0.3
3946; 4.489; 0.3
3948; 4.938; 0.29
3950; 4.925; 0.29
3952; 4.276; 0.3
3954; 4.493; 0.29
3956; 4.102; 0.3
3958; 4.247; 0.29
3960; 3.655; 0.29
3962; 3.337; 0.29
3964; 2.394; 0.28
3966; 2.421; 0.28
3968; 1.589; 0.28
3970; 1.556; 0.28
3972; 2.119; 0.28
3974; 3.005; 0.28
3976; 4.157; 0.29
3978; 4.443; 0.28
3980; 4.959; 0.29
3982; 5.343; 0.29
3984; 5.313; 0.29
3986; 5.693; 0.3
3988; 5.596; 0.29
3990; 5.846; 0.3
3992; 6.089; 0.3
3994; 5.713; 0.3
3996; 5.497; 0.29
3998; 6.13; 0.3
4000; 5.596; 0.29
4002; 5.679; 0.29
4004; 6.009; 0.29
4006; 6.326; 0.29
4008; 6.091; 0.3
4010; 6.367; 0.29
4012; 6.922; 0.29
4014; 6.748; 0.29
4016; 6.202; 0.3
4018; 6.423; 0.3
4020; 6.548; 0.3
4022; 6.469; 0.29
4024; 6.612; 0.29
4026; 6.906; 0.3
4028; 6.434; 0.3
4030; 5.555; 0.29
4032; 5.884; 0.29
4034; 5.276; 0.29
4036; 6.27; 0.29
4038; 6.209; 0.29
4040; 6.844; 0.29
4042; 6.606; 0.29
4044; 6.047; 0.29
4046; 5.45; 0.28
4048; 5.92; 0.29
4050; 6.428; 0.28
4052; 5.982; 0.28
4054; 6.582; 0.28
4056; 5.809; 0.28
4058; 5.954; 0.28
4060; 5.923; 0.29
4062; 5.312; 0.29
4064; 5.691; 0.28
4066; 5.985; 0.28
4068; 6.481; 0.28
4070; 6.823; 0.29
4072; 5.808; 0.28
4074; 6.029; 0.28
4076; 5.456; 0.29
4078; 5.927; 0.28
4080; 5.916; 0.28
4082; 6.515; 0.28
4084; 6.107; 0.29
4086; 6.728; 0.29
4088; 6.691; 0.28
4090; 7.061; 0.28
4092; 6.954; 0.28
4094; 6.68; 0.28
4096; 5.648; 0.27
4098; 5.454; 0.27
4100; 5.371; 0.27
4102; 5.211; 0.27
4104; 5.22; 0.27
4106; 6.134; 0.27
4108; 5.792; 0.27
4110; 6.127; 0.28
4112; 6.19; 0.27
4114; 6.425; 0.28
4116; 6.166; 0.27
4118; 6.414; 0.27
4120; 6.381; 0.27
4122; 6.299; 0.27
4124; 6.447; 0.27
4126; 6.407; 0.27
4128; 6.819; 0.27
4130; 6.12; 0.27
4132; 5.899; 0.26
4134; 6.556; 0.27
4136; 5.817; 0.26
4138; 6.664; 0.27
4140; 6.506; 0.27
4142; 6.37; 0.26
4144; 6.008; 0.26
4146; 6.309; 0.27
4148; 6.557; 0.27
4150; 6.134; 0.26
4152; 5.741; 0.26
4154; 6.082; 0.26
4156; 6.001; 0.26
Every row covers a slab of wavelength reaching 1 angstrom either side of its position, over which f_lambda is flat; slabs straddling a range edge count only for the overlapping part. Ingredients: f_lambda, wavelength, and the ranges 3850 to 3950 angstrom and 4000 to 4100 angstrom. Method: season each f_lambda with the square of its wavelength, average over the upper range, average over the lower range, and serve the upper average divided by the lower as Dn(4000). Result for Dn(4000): 1.7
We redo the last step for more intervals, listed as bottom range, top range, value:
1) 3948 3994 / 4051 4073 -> 1.53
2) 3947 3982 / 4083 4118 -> 1.81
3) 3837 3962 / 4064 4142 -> 1.77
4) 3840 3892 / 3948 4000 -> 1.24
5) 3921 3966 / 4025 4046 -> 1.81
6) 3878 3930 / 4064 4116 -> 1.62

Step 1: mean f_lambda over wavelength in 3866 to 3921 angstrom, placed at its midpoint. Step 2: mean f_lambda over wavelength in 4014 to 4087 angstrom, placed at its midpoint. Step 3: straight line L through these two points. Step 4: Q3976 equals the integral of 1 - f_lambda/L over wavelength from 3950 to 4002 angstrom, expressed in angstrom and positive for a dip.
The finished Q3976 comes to 8.8 angstrom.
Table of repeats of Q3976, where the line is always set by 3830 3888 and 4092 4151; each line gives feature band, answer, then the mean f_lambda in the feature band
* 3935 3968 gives 5.6 angstrom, 3.69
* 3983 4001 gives -3.2 angstrom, 5.72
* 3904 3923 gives -3.2 angstrom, 4.75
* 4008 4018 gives -2.8 angstrom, 6.5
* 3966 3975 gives 4.9 angstrom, 2.11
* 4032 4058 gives -3.5 angstrom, 6.1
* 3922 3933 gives 2.7 angstrom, 3.17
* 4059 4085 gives -1.6 angstrom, 6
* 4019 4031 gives -2.9 angstrom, 6.42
